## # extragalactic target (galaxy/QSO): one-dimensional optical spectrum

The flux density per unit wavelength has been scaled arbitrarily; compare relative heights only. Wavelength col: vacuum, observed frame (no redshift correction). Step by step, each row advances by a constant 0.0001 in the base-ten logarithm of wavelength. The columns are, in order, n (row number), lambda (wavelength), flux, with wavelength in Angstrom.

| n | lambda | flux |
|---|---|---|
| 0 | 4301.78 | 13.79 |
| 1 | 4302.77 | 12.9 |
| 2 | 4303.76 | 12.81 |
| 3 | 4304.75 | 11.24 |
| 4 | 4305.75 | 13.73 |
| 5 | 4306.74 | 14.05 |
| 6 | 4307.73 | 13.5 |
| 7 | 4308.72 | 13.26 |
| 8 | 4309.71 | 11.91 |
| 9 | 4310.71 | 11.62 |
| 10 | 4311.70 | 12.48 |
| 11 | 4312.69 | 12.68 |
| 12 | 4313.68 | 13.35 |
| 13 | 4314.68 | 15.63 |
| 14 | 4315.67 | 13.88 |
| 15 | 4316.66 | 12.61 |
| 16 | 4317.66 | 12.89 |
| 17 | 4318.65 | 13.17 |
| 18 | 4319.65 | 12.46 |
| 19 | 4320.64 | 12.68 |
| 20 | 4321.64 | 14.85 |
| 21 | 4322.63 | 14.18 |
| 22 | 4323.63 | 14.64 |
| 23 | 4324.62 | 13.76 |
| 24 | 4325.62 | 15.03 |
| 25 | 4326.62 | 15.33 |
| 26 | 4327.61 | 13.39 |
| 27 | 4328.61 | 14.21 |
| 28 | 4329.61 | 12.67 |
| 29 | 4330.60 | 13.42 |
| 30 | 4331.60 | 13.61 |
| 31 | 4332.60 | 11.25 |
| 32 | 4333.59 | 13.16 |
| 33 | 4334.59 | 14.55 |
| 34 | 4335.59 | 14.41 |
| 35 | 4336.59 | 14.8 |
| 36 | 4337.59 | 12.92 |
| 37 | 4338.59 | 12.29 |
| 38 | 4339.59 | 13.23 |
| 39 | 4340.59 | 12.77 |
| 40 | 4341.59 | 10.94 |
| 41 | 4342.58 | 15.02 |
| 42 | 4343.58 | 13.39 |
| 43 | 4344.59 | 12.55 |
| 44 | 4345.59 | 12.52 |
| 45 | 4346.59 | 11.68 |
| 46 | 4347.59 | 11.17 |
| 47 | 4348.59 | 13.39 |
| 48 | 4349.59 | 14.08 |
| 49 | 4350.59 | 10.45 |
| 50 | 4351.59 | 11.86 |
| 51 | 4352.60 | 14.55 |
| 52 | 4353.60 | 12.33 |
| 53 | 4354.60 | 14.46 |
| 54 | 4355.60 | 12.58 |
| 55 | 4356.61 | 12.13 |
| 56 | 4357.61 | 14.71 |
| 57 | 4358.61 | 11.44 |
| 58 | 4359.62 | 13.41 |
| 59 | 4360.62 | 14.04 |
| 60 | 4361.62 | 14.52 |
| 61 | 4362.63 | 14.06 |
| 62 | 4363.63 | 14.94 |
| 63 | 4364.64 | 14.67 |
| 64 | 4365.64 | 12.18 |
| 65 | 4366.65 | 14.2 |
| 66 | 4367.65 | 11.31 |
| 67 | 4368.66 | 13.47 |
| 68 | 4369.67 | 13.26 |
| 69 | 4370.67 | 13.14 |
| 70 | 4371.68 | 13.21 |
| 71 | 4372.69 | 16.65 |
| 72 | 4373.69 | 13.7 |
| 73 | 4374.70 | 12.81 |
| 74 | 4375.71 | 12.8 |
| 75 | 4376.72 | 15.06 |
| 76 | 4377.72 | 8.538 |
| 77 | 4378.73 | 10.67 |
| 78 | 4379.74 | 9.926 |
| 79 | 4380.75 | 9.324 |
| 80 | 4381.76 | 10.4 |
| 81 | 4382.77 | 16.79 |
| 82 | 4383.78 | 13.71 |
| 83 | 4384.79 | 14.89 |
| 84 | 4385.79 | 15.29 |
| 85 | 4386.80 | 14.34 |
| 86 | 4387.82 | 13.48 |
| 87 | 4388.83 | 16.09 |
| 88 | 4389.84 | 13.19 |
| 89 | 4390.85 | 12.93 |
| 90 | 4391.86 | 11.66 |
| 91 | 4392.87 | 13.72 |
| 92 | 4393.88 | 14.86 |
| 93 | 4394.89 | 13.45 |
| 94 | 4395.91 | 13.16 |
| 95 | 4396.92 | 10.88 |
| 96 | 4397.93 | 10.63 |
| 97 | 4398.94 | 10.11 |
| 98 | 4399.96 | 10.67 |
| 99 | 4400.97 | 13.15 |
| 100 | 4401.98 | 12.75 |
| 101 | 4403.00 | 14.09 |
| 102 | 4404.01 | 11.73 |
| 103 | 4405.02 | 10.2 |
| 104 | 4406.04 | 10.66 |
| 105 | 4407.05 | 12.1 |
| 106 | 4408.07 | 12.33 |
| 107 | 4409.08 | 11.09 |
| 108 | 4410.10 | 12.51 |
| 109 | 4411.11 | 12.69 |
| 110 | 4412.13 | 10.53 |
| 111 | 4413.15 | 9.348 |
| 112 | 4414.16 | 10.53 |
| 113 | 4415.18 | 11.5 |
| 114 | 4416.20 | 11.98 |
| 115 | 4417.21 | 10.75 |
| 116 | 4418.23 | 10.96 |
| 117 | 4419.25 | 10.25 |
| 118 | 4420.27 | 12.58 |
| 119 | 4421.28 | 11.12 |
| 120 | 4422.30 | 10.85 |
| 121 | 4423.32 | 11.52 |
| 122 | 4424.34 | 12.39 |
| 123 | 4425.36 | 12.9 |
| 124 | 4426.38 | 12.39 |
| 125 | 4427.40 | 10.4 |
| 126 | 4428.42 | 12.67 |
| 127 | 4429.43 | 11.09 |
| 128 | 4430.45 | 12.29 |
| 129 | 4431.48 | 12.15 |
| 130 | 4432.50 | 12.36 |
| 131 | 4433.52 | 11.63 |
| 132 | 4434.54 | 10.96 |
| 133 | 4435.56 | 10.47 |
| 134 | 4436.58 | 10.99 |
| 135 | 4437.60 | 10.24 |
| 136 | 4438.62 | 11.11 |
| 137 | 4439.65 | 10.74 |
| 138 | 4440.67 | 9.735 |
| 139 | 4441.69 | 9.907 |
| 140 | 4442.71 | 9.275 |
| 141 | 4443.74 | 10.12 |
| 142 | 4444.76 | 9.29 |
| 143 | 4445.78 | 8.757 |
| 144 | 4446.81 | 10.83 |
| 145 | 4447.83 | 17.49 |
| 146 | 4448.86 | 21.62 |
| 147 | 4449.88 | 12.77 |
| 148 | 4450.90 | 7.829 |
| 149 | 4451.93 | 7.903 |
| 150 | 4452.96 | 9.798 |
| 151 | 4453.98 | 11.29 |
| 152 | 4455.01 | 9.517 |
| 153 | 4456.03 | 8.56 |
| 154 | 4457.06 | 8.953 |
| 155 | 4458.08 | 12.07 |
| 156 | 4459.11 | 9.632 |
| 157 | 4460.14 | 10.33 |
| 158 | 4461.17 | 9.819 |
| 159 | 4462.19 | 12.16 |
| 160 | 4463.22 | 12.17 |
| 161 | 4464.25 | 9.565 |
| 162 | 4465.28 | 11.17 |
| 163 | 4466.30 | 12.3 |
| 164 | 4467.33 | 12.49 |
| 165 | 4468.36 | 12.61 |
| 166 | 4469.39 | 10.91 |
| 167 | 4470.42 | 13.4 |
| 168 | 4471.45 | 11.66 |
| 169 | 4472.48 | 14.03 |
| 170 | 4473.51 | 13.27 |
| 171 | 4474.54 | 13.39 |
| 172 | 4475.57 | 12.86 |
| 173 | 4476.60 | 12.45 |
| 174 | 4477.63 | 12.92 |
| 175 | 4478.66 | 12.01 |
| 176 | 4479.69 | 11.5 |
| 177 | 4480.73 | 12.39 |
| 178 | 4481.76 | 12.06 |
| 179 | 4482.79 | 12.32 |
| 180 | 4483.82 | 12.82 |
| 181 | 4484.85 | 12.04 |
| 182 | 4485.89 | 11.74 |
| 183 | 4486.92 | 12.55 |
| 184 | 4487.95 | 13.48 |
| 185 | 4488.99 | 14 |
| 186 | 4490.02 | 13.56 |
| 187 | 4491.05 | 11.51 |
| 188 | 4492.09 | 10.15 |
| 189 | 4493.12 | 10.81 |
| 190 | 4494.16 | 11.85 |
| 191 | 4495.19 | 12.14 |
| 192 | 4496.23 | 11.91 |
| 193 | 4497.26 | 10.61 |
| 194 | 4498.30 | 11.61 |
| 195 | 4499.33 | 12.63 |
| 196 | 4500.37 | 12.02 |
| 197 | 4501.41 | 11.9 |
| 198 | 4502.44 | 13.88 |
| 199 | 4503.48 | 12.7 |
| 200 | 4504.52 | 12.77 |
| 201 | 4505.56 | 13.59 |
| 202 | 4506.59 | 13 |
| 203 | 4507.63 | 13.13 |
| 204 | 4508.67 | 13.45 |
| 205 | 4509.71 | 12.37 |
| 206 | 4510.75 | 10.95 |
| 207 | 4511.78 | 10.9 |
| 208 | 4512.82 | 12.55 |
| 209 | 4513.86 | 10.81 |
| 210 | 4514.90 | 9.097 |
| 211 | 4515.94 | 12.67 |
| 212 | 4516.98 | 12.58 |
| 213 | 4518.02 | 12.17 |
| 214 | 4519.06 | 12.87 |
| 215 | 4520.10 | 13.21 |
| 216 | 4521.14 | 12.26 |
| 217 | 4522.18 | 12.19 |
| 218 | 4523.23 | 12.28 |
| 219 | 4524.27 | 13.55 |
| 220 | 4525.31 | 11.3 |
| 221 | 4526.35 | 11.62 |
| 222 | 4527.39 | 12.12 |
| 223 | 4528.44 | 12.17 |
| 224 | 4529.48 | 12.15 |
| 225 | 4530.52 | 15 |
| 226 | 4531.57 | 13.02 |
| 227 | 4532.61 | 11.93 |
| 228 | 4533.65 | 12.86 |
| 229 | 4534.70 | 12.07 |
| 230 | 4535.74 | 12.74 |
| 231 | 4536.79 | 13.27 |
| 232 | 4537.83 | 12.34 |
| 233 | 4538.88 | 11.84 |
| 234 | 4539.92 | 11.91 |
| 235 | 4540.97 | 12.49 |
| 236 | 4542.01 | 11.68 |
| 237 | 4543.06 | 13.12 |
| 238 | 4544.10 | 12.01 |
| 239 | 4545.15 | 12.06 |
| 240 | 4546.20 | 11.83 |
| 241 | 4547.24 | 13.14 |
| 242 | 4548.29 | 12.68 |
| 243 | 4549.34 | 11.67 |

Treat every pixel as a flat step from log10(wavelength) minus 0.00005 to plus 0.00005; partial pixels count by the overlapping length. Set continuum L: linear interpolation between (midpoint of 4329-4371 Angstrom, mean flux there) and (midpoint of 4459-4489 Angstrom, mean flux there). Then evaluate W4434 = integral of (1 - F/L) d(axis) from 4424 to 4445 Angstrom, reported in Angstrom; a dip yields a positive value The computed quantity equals 2.27 Angstrom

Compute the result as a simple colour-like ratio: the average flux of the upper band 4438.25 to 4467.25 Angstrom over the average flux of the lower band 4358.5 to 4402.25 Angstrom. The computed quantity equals 0.84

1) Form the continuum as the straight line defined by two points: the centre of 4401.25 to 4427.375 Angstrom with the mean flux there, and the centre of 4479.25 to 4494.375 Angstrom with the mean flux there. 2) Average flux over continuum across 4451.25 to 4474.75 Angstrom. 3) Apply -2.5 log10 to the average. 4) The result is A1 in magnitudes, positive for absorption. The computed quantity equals 0.08 mag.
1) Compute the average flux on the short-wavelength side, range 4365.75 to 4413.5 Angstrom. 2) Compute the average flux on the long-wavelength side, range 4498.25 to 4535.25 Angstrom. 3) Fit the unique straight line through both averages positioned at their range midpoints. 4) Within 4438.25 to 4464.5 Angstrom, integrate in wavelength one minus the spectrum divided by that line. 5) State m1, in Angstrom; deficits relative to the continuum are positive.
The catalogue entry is 3.5 Angstrom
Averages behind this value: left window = 12.6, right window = 12.4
